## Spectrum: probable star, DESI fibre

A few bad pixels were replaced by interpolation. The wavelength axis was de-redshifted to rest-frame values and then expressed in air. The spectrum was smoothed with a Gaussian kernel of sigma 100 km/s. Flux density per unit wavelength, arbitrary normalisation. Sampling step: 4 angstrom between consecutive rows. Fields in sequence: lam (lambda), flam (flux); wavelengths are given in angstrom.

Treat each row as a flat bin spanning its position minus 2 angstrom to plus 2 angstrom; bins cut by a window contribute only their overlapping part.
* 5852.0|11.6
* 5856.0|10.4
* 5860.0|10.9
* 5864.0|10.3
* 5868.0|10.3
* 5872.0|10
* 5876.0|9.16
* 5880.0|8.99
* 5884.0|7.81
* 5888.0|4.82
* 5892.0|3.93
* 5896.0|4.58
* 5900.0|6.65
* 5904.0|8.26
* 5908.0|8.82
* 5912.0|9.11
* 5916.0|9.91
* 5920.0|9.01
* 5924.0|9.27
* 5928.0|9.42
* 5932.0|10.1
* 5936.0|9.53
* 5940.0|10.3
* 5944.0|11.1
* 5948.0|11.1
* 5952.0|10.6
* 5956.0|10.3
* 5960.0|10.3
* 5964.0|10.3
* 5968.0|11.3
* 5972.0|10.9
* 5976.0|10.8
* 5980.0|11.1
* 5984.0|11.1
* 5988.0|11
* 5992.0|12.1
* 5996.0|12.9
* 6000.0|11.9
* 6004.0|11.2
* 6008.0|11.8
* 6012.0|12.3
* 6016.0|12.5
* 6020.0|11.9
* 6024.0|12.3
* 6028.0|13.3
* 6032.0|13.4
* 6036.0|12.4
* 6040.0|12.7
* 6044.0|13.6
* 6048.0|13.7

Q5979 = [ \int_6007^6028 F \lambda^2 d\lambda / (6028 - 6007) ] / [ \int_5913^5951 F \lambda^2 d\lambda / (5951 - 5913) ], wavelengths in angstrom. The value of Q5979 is 1.27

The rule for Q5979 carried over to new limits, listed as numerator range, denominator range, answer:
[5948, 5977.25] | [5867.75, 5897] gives 1.49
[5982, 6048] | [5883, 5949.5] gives 1.51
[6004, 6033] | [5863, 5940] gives 1.52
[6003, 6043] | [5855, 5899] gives 1.59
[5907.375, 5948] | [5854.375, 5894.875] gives 1.16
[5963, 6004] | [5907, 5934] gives 1.23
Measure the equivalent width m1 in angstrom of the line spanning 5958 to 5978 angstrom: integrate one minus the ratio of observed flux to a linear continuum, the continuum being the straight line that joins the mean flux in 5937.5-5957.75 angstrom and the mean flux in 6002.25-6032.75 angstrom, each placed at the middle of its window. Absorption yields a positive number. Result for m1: 0.8 angstrom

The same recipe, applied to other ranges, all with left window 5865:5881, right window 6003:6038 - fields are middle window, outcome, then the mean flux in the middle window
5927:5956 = 1.61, 10.3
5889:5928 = 9.94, 7.74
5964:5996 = 1.12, 11.2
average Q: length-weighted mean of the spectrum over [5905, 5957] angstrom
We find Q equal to 9.85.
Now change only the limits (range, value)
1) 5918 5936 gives 9.46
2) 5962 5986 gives 10.9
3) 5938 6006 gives 11.1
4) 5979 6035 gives 12.1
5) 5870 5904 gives 7.07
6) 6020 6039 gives 12.7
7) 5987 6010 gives 11.9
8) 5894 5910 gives 7.08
